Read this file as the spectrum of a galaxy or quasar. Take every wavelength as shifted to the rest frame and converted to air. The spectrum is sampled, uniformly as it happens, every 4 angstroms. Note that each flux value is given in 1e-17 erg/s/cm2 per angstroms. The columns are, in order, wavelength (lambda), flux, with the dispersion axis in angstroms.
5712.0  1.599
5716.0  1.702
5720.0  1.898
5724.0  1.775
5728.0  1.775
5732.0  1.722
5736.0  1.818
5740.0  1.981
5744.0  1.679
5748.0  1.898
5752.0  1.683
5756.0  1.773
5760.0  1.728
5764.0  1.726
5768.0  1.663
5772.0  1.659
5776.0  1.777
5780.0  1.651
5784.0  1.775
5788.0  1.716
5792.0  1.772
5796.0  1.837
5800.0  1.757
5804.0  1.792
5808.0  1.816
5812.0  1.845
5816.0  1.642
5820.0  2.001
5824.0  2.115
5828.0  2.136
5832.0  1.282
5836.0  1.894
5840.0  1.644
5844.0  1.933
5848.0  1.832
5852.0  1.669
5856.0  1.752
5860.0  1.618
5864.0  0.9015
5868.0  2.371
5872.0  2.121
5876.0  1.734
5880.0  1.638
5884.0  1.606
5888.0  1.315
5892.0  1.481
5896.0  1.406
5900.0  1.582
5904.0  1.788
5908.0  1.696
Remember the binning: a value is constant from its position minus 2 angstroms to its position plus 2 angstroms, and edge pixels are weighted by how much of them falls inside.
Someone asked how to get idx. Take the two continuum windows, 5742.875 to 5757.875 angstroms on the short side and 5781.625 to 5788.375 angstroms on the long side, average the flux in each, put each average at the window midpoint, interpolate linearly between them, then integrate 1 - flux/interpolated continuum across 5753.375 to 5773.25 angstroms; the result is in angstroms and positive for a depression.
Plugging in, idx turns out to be 0.5 angstroms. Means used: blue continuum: 1.76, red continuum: 1.75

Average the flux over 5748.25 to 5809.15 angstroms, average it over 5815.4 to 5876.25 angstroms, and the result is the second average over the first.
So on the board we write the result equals 1.03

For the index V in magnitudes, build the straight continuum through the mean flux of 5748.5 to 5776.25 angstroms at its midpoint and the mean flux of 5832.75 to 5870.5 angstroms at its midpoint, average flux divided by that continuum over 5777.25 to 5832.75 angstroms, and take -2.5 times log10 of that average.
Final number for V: -0.05 mag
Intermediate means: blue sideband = 1.72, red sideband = 1.73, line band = 1.81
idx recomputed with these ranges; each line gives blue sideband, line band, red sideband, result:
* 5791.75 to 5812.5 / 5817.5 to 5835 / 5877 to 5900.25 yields -1.6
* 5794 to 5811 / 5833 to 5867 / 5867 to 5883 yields 3.8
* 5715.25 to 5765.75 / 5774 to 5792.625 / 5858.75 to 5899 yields 0.0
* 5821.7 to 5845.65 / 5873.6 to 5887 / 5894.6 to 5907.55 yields 0.3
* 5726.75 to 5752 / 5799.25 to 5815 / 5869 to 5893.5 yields -0.5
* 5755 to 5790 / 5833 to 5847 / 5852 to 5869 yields -1.2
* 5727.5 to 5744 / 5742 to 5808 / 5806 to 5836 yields 2.8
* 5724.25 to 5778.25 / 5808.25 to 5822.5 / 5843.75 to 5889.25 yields -0.9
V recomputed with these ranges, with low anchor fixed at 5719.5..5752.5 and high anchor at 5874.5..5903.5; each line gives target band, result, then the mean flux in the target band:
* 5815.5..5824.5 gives -0.16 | 1.93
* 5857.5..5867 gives 0.14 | 1.4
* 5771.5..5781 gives 0.02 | 1.71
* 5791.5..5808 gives -0.06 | 1.79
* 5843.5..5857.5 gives -0.11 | 1.78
